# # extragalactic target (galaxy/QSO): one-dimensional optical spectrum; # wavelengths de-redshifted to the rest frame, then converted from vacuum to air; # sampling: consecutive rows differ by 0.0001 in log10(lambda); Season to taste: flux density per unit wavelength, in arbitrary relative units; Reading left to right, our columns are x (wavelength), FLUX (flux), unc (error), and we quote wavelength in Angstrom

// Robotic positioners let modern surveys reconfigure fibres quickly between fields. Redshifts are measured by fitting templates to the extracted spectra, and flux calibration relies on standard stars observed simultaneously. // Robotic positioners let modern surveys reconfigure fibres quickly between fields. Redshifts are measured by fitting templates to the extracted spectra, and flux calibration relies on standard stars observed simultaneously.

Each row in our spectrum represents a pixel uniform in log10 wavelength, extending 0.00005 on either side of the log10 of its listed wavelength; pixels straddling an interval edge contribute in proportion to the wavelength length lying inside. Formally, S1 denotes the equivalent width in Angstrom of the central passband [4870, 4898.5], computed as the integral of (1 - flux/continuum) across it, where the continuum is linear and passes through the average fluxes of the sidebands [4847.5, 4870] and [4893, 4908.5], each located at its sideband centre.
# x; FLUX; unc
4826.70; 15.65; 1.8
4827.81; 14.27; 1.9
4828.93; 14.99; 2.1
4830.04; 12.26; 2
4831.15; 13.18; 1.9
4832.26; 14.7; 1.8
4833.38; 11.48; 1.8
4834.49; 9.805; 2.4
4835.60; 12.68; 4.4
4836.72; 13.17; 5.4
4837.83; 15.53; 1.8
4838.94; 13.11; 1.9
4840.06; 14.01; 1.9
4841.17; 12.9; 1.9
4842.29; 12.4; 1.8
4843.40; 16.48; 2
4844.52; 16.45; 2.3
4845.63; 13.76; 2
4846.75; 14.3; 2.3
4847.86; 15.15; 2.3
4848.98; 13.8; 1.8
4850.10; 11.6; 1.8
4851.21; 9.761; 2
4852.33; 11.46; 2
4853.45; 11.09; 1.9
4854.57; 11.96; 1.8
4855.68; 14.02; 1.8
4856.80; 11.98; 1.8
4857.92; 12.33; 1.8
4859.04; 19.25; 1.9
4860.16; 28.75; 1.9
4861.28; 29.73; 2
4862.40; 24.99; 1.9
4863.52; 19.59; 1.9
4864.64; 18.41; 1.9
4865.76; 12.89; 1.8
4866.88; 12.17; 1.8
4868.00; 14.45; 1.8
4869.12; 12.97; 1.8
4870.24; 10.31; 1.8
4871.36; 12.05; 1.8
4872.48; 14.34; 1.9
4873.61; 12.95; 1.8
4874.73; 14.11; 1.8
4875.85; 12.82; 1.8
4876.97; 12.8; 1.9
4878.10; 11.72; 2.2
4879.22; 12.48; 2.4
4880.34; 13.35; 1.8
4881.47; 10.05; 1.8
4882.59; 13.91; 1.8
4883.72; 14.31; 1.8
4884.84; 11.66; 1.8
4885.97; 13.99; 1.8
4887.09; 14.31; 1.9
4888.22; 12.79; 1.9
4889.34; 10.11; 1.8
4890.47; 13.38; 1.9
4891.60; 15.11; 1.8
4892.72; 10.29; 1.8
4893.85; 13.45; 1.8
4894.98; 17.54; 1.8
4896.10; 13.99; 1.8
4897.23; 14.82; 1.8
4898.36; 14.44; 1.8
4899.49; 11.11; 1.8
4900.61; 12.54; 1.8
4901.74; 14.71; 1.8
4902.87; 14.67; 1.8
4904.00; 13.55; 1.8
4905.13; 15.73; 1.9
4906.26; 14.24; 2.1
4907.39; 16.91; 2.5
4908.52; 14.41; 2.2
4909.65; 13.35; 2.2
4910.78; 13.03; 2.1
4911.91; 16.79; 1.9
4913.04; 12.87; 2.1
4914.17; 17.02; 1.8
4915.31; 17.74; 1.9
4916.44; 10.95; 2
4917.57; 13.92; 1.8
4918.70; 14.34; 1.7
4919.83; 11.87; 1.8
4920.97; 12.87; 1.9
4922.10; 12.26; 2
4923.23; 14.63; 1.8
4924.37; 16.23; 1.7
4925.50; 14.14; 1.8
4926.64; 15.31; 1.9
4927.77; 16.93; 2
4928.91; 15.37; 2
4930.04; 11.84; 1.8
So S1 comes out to 3.4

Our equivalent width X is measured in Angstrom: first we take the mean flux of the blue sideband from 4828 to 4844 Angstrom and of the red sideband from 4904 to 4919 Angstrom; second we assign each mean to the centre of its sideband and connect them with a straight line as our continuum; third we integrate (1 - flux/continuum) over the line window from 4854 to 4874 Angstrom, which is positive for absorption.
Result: -3.6 Angstrom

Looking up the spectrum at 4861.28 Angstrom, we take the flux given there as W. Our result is 29.73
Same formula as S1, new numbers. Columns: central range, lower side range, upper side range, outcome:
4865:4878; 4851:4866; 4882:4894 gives 2.00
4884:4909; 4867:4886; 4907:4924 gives -0.54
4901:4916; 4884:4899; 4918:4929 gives -1.05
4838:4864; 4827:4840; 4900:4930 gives -3.95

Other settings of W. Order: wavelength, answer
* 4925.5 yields 14.14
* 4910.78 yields 13.03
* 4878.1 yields 11.72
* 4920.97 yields 12.87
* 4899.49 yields 11.11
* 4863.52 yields 19.59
